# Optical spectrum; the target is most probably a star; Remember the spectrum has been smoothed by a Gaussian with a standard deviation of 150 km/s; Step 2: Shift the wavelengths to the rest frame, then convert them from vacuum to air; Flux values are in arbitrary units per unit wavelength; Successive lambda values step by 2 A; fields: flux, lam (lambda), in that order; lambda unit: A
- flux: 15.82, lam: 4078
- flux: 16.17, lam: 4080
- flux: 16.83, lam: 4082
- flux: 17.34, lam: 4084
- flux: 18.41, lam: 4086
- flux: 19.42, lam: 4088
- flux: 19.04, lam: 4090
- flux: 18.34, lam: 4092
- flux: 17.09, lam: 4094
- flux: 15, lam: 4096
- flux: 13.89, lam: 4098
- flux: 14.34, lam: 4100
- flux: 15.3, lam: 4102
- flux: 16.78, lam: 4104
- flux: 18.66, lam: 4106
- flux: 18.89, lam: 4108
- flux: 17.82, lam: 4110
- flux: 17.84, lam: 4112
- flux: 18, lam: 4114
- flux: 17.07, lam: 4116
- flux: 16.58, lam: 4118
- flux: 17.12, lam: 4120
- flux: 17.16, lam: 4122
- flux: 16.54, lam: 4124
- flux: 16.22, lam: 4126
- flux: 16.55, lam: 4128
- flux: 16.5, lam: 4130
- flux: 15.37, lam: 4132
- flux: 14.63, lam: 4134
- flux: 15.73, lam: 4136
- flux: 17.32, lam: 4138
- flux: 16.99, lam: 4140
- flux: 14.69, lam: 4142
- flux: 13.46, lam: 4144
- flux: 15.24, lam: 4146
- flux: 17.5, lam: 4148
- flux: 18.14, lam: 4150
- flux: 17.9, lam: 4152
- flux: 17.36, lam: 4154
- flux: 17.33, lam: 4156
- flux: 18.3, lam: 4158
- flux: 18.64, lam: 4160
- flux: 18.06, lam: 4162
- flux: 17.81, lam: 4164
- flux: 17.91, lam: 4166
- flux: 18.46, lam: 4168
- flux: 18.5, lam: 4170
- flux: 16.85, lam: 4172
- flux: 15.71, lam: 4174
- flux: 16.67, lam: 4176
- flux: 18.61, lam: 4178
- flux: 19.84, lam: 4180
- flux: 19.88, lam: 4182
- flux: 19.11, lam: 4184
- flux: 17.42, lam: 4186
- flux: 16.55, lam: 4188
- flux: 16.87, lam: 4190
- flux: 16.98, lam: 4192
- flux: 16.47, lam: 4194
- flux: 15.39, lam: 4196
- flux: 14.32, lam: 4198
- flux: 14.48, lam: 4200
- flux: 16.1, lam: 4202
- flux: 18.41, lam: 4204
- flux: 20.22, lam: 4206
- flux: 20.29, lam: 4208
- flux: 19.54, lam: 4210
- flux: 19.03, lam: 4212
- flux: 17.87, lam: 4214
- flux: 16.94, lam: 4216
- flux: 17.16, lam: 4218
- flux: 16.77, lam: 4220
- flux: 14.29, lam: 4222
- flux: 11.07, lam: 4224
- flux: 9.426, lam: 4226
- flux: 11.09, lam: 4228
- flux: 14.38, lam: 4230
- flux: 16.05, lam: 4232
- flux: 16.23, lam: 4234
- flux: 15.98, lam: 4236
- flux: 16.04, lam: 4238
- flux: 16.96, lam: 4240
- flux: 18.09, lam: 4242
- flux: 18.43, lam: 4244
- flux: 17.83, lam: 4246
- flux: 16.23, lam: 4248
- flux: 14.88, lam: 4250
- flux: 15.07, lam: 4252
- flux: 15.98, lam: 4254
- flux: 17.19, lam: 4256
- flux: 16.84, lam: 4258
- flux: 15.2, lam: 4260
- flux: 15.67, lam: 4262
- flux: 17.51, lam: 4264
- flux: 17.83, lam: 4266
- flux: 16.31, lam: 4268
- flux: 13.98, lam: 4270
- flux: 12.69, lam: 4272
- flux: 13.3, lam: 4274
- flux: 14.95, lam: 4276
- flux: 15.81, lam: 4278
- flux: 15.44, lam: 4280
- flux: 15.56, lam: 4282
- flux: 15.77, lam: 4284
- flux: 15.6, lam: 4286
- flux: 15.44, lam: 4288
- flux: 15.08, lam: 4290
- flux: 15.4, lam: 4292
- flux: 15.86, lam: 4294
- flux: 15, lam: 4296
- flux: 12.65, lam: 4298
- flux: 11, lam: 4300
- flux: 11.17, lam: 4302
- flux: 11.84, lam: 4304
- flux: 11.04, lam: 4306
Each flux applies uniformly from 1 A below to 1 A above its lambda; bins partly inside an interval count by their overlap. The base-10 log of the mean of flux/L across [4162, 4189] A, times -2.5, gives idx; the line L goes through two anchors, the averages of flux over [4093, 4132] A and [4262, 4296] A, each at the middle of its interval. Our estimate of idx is -0.11 mag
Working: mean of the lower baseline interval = 16.7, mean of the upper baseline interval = 15.4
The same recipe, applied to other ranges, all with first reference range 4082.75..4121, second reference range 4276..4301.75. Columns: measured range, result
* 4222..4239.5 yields 0.12 mag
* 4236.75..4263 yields -0.08 mag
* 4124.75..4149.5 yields 0.06 mag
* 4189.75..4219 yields -0.10 mag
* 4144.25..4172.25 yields -0.07 mag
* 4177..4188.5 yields -0.16 mag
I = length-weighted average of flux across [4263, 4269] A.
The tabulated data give 17.2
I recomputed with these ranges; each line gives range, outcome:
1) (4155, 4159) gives 17.8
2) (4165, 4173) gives 17.9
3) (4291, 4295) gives 15.6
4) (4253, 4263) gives 16.2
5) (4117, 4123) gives 17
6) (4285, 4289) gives 15.5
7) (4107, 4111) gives 18.4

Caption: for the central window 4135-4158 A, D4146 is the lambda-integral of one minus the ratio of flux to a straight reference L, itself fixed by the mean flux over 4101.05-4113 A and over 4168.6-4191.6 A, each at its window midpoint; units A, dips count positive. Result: 1.4 A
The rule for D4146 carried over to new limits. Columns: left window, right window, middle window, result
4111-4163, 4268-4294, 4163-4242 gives -3.7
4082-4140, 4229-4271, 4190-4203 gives 0.6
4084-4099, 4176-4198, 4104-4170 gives 1.3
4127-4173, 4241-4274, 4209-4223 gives -0.8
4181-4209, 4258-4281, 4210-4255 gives 1.5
